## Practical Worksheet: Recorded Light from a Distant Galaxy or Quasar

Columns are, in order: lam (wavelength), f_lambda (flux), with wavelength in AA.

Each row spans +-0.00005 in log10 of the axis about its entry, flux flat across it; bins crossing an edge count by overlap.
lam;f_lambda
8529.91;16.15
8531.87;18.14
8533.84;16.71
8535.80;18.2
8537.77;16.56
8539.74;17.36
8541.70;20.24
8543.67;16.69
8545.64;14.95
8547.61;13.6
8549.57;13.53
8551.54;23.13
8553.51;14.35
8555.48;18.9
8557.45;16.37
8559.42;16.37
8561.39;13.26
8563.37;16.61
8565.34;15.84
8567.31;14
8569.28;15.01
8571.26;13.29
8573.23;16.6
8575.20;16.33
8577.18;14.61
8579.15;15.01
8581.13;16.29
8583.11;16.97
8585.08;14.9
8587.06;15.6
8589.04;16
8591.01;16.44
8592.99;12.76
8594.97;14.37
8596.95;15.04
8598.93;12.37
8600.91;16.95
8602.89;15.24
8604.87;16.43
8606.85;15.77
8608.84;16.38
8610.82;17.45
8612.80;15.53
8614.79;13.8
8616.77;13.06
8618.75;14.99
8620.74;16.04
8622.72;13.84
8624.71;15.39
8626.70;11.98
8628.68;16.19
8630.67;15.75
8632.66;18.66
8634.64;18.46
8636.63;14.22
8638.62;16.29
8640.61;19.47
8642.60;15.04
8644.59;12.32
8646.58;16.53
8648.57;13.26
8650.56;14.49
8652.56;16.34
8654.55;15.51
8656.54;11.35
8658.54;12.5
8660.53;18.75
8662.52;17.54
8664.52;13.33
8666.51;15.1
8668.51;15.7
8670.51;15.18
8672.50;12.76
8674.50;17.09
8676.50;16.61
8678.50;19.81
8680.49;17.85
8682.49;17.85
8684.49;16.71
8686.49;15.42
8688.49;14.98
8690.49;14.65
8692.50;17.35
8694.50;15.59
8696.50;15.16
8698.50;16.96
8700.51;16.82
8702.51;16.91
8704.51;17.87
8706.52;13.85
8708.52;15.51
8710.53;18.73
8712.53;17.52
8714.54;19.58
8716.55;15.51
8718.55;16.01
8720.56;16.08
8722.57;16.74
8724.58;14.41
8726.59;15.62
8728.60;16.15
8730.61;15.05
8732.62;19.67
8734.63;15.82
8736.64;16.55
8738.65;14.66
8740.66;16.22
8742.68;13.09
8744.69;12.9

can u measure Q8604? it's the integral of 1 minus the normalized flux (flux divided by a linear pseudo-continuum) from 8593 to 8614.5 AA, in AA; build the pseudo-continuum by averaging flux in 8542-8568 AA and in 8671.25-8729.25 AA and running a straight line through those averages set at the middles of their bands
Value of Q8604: 1.1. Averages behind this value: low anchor 16.1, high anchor 16.4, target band 15.4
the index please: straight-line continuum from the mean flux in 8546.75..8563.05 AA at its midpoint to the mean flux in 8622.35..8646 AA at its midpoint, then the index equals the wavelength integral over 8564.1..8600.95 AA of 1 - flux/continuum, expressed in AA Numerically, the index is 2.1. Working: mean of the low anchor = 16.2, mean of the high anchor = 15.7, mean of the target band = 15.1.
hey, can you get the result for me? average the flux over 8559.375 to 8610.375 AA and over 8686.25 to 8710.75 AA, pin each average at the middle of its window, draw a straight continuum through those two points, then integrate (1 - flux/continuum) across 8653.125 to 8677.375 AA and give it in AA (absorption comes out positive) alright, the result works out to 1.1 AA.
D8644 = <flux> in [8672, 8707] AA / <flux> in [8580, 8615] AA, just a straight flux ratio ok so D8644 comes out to 1.06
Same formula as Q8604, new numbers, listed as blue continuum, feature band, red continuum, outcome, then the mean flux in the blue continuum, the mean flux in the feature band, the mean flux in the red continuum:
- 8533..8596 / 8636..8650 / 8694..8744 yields 0.7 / 16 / 15.3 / 16.2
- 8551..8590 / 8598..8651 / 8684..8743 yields 2.0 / 15.9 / 15.4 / 16.2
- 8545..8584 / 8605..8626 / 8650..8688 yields 0.7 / 15.8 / 15.2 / 15.8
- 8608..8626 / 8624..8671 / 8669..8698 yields 0.6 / 15.1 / 15.4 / 16.2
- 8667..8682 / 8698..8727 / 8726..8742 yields -0.5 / 16.4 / 16.6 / 16.2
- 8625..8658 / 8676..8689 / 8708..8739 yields -1.0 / 15.3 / 17.1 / 16.5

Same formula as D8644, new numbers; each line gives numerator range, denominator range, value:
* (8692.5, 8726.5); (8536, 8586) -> 1.02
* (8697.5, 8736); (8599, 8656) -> 1.07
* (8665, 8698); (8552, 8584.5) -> 1.02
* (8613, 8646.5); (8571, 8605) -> 1.00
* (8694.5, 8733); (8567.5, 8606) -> 1.08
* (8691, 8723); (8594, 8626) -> 1.10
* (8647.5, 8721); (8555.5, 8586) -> 1.03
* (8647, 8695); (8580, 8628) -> 1.03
